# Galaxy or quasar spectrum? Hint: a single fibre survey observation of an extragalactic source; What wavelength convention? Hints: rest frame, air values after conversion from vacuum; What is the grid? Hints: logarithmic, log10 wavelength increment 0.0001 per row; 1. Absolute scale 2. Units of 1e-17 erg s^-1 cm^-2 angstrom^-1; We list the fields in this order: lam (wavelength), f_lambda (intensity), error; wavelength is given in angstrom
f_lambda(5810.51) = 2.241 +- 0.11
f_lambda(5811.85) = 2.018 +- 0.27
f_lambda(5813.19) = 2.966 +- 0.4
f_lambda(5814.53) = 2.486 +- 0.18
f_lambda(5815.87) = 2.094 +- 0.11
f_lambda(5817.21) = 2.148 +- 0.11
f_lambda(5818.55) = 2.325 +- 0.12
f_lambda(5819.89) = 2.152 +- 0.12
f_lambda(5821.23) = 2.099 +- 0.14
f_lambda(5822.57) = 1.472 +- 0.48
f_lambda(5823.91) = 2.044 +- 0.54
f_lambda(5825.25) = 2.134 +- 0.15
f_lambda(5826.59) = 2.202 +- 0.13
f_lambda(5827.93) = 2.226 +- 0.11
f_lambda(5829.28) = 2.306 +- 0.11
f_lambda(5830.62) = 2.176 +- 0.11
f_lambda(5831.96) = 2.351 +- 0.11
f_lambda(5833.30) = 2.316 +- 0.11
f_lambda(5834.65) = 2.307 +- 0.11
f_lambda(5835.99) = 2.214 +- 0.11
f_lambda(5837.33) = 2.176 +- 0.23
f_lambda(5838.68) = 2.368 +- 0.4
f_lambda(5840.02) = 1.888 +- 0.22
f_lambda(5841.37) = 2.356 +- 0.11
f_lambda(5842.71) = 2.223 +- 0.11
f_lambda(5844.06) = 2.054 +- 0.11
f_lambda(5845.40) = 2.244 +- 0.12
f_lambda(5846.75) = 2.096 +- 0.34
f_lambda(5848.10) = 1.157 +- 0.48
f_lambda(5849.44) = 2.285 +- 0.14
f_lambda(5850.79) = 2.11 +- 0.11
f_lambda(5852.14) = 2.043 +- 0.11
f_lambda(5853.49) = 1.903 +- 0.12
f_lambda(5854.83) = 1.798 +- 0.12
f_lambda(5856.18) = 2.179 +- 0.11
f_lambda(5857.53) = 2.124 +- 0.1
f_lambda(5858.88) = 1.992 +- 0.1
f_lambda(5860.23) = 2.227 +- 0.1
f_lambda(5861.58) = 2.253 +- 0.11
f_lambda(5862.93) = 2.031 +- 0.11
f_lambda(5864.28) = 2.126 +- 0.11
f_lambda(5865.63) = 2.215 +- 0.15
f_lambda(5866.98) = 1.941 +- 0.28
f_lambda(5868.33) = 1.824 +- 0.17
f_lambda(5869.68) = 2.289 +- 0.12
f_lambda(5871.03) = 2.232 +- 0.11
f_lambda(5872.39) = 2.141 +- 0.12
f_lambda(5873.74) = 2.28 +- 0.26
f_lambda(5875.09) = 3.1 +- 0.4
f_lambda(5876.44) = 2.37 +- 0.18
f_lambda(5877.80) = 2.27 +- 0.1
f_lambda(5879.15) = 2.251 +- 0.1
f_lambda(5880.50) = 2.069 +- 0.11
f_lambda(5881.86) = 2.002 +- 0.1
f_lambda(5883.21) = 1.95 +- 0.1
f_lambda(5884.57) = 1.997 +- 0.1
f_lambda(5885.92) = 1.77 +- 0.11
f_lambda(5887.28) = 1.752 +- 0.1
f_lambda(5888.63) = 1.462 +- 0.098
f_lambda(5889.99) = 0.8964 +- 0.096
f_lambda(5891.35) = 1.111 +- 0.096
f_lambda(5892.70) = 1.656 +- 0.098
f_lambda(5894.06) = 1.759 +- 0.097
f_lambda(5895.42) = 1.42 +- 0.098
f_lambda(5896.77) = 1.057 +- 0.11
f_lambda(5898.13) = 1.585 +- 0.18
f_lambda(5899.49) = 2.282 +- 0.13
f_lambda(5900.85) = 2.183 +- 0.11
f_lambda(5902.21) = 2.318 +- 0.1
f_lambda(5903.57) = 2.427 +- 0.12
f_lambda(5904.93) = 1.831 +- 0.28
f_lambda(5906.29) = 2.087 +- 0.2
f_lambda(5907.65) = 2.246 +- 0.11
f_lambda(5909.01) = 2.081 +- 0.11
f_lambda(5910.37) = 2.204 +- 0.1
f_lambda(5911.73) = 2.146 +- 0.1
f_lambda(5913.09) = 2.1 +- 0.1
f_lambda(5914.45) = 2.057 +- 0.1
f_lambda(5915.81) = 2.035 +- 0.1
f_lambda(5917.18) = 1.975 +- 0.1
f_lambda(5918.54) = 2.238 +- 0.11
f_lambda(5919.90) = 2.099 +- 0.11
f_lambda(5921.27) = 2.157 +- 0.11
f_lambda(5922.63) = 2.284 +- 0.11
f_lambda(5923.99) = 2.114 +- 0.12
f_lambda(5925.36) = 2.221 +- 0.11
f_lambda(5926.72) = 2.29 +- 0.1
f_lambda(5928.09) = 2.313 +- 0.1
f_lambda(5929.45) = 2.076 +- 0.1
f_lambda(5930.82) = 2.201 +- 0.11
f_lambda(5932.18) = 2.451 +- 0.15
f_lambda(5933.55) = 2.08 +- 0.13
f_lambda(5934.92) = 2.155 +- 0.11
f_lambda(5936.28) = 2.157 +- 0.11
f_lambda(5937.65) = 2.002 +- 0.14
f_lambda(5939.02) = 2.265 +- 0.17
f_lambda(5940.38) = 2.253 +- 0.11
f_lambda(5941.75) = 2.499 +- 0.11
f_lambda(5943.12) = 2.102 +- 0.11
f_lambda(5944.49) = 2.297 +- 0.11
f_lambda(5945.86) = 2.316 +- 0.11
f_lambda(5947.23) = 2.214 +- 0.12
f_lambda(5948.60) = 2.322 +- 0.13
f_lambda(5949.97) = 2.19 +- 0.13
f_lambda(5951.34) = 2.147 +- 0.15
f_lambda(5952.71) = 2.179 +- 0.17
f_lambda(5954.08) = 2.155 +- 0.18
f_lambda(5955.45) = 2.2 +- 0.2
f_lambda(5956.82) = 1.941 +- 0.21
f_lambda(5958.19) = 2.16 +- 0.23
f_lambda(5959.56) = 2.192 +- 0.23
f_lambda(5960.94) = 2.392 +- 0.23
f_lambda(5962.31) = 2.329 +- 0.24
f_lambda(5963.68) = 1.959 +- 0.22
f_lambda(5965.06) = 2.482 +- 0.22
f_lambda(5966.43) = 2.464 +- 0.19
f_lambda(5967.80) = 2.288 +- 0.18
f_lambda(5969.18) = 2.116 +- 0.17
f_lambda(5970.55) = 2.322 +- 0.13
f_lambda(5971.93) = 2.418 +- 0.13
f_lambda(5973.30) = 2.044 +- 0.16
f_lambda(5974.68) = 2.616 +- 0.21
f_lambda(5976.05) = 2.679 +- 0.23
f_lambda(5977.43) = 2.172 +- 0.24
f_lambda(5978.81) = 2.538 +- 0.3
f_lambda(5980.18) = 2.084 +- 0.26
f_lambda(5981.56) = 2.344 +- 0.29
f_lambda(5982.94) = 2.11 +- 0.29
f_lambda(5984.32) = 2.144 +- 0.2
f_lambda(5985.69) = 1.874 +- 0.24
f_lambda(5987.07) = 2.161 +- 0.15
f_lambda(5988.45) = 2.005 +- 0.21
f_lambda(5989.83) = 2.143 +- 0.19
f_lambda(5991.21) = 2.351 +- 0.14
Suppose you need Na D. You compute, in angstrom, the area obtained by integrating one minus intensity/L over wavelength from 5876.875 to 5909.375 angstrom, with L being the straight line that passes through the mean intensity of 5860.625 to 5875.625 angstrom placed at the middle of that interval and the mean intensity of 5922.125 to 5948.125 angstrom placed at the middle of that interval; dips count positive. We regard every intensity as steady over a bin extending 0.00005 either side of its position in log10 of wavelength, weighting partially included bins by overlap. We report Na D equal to 5.3 angstrom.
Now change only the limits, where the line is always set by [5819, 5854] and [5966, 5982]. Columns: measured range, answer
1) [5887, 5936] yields 5.5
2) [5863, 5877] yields -0.5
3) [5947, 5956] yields 0.4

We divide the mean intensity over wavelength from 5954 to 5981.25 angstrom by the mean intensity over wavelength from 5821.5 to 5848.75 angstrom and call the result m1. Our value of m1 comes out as 1.08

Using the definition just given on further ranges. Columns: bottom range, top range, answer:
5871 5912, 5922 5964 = 1.13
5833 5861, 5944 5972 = 1.07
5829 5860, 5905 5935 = 1.02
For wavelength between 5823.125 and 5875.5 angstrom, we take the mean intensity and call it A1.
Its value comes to 2.15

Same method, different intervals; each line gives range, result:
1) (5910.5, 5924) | 2.13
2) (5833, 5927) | 2.04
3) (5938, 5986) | 2.25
